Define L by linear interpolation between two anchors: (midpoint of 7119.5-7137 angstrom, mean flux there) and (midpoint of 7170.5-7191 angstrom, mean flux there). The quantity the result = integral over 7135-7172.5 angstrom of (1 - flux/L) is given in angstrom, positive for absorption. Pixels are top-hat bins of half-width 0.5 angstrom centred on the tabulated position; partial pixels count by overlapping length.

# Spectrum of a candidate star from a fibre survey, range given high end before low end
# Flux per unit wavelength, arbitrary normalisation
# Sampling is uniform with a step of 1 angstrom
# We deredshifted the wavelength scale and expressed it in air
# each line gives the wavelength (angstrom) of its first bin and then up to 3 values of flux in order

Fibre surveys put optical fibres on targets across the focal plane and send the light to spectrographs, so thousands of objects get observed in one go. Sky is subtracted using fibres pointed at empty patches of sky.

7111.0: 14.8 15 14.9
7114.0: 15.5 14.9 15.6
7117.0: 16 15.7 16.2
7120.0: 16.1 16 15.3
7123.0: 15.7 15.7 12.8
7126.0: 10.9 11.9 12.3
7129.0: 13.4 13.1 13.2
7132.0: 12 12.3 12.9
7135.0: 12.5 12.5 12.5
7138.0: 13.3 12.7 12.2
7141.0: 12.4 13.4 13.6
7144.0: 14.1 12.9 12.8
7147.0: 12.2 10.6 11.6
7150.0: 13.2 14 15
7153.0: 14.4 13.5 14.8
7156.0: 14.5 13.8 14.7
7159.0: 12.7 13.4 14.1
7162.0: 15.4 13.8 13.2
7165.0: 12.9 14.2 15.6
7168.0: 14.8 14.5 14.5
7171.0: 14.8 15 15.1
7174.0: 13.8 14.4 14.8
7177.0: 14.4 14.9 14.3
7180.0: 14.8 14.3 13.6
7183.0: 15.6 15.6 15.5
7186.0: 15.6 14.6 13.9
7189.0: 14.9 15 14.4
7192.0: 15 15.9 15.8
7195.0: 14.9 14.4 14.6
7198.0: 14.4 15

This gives 1.26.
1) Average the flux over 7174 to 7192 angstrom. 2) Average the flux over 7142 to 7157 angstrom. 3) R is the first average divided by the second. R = 1.10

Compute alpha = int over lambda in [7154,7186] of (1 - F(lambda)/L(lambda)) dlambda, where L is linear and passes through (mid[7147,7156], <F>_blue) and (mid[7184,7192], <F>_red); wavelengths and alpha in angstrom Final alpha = -0.7 angstrom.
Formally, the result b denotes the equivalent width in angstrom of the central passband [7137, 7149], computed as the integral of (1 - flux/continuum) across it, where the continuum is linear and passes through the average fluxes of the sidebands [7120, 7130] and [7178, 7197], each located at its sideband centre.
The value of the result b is 1.24 angstrom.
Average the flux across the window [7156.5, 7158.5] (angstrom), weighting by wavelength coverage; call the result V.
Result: 14.2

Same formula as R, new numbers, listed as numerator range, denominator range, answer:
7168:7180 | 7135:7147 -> 1.13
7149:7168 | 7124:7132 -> 1.11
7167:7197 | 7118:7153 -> 1.11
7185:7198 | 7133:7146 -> 1.16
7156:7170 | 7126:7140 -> 1.12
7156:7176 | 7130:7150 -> 1.13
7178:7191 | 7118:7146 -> 1.10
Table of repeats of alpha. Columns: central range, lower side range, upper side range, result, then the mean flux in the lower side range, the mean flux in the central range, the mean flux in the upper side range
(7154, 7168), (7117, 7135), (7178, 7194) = 0.4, 13.9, 14.1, 14.9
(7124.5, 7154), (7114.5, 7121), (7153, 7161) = 3.9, 15.8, 12.8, 14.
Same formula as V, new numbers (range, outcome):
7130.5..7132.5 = 12.6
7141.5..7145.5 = 13.5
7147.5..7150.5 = 11.8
